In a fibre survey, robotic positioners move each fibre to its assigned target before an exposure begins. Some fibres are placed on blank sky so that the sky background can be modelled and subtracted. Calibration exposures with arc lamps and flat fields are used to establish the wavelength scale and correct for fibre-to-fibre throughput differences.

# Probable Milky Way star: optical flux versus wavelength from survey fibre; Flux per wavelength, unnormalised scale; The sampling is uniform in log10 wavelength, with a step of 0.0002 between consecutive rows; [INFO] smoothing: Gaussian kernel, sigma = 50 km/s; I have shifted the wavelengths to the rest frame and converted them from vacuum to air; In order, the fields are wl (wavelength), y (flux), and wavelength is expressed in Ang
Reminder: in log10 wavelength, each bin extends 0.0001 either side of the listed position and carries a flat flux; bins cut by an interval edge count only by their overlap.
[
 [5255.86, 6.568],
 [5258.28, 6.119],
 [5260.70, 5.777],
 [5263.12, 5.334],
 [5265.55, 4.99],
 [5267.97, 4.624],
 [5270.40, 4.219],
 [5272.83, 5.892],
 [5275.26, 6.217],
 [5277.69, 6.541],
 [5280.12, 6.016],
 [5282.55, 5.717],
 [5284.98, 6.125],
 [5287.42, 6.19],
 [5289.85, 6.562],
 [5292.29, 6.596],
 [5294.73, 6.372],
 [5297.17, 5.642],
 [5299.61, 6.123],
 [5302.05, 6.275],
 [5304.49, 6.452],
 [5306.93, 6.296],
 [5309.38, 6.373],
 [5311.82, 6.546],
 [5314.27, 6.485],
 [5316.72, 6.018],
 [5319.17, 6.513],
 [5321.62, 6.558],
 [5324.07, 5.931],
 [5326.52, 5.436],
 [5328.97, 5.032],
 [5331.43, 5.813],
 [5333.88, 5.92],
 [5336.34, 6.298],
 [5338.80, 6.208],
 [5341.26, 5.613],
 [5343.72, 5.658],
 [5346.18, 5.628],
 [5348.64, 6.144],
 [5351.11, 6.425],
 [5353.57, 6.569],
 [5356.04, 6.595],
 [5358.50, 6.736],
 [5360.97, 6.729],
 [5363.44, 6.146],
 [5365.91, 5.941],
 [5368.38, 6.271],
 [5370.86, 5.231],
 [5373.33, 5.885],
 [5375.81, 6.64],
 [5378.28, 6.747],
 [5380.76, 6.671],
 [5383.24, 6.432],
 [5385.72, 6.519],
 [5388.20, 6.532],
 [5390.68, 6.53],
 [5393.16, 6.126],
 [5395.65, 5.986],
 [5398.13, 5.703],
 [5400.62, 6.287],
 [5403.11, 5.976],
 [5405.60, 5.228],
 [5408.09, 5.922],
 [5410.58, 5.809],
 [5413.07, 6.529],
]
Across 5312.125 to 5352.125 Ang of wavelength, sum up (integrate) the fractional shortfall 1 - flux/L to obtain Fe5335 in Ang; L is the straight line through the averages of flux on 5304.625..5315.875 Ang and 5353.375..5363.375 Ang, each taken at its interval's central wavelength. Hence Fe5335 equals 3.1 Ang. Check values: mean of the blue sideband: 6.41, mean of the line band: 5.99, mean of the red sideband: 6.61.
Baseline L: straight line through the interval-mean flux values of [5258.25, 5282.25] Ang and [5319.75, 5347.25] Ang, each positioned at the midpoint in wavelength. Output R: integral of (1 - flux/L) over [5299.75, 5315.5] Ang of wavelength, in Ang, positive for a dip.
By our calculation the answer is -1.82 Ang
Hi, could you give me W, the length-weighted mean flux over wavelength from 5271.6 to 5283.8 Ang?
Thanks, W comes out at 6.08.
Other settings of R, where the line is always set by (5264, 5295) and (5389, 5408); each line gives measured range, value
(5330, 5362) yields -1.37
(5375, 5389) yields -1.47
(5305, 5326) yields -1.56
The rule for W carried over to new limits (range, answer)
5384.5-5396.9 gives 6.34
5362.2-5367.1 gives 6.04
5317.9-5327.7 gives 6.11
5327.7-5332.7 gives 5.43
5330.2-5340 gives 6.06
